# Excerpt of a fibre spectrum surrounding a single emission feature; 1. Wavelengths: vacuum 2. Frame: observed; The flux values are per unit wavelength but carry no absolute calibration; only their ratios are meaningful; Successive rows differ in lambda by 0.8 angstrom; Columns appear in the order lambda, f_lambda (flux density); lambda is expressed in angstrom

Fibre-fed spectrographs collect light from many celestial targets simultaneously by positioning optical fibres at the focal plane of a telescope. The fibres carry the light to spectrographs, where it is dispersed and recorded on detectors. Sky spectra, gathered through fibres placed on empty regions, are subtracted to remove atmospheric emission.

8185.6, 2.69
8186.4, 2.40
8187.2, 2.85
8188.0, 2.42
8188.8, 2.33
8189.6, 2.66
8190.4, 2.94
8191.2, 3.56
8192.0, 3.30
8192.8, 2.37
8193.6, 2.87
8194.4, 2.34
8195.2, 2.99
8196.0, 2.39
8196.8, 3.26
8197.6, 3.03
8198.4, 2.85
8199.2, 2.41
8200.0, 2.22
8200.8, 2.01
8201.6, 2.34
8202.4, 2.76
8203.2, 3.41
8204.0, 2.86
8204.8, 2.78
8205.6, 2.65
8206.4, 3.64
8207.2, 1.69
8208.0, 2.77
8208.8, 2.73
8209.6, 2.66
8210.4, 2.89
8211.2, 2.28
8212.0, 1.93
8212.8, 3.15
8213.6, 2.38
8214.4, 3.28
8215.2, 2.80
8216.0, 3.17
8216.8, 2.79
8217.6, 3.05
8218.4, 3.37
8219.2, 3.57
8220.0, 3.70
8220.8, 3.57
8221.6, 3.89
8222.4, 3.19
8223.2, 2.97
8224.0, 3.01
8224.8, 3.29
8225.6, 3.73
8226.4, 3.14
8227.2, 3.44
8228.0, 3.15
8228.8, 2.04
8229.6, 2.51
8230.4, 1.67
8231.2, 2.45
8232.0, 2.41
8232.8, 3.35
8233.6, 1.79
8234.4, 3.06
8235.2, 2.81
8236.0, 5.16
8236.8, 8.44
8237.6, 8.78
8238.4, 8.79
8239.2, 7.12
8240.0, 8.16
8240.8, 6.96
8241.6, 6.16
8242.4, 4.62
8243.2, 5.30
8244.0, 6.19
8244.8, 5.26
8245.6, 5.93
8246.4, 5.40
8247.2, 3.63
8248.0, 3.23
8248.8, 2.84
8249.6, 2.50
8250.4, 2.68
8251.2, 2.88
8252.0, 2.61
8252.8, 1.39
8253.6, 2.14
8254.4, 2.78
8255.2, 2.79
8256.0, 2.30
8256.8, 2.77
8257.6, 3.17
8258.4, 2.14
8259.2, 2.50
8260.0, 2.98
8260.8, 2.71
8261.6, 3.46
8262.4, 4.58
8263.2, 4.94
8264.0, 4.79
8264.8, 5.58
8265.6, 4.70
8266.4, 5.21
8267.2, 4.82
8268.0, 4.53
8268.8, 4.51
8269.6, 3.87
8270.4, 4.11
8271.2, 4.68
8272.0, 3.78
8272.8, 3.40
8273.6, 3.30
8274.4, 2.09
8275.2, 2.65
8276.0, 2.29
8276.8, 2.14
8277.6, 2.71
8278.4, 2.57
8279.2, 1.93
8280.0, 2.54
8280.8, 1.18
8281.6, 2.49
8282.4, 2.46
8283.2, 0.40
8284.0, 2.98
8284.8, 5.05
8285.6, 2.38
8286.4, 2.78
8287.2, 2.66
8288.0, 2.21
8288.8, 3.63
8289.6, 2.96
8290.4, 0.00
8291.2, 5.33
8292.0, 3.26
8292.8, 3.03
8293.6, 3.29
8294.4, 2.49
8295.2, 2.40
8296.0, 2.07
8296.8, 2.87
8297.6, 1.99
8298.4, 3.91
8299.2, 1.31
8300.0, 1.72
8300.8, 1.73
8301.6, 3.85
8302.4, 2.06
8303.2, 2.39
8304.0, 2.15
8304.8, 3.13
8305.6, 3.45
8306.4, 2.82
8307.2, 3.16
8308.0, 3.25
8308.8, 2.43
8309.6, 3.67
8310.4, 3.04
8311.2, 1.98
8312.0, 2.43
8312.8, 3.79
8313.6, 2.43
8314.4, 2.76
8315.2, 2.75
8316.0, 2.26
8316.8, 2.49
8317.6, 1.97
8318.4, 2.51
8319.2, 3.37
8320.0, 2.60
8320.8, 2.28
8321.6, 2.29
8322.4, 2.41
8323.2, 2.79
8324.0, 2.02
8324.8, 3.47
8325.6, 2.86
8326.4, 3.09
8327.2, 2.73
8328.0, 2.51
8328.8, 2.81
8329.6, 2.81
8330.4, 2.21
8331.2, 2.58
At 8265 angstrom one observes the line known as [N II]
